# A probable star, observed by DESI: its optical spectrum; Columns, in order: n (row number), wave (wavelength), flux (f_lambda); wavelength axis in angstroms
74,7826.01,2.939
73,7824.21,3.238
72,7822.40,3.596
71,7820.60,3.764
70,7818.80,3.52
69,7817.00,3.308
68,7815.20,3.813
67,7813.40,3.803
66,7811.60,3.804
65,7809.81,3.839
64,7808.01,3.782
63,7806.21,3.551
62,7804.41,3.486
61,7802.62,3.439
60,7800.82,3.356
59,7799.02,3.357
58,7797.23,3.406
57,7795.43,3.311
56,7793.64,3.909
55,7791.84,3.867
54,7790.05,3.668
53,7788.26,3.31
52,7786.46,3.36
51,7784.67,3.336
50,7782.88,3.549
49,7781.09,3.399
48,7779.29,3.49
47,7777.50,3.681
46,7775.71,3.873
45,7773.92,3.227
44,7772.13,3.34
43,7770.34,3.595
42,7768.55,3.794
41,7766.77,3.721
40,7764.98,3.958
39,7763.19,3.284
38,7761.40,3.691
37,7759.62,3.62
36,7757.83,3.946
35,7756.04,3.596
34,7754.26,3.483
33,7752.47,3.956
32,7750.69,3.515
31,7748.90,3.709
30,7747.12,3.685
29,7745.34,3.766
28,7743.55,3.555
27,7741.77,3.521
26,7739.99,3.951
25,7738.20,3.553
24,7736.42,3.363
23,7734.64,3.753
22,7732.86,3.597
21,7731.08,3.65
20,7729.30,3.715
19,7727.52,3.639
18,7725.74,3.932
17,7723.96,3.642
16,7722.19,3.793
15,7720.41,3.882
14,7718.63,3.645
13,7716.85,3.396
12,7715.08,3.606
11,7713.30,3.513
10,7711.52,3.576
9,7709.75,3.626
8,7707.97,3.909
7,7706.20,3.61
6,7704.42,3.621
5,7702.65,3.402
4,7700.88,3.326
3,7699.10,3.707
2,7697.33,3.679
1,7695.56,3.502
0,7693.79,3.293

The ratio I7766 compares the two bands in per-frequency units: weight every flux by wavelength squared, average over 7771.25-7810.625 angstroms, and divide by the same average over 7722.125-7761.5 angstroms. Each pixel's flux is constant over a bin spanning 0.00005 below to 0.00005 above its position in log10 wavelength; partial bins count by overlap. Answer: 1.0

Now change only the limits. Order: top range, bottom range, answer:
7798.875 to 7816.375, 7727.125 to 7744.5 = 1.02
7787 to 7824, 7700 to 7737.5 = 1.01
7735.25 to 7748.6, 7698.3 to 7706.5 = 1.04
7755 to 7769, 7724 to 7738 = 1.02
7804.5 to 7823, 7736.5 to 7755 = 1.02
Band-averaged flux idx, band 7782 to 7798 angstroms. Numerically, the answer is 3.52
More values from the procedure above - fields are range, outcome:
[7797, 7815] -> 3.6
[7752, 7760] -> 3.71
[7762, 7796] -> 3.57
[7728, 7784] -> 3.63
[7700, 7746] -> 3.64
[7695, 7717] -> 3.58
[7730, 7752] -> 3.64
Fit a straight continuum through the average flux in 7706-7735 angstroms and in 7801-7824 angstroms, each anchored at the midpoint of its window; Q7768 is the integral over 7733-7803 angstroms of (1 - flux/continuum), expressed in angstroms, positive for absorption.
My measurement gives 1.1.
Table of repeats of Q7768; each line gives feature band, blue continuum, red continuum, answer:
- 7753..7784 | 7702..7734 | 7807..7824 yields 0.5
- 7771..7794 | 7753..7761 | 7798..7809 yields 0.3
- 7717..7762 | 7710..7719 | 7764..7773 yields -0.9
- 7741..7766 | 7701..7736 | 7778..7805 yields -0.7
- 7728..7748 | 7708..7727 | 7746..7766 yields 0.2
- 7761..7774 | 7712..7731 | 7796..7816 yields 0.1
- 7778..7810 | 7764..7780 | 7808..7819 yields 1.3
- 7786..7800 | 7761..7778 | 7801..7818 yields 0.4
